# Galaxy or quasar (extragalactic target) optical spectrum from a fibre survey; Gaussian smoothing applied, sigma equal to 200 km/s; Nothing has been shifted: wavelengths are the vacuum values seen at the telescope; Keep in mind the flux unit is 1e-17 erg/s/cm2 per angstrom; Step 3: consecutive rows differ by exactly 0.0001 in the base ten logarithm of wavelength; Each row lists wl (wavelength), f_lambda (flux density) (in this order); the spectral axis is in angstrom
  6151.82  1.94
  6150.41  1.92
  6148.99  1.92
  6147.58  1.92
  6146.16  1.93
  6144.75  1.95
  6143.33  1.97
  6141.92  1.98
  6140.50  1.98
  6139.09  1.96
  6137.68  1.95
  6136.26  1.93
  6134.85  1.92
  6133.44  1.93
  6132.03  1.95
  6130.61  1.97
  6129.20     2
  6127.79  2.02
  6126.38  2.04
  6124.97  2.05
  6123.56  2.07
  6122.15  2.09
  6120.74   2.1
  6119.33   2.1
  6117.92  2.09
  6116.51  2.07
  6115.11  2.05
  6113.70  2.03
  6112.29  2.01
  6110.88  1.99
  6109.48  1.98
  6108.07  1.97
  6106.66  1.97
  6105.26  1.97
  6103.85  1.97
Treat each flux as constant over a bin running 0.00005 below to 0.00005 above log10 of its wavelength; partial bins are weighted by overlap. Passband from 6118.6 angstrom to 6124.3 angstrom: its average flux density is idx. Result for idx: 2.09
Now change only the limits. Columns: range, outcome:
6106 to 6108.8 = 1.97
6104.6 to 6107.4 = 1.97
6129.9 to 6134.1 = 1.95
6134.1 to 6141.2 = 1.95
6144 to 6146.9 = 1.94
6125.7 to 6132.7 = 1.99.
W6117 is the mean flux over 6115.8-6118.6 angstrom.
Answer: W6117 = 2.08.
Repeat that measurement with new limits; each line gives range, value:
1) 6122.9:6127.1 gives 2.05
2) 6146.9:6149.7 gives 1.92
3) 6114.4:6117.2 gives 2.06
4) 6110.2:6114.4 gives 2.01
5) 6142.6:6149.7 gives 1.94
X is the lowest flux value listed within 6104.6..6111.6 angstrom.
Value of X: 1.97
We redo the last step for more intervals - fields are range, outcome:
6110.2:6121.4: 1.99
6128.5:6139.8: 1.92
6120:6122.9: 2.09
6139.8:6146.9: 1.93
